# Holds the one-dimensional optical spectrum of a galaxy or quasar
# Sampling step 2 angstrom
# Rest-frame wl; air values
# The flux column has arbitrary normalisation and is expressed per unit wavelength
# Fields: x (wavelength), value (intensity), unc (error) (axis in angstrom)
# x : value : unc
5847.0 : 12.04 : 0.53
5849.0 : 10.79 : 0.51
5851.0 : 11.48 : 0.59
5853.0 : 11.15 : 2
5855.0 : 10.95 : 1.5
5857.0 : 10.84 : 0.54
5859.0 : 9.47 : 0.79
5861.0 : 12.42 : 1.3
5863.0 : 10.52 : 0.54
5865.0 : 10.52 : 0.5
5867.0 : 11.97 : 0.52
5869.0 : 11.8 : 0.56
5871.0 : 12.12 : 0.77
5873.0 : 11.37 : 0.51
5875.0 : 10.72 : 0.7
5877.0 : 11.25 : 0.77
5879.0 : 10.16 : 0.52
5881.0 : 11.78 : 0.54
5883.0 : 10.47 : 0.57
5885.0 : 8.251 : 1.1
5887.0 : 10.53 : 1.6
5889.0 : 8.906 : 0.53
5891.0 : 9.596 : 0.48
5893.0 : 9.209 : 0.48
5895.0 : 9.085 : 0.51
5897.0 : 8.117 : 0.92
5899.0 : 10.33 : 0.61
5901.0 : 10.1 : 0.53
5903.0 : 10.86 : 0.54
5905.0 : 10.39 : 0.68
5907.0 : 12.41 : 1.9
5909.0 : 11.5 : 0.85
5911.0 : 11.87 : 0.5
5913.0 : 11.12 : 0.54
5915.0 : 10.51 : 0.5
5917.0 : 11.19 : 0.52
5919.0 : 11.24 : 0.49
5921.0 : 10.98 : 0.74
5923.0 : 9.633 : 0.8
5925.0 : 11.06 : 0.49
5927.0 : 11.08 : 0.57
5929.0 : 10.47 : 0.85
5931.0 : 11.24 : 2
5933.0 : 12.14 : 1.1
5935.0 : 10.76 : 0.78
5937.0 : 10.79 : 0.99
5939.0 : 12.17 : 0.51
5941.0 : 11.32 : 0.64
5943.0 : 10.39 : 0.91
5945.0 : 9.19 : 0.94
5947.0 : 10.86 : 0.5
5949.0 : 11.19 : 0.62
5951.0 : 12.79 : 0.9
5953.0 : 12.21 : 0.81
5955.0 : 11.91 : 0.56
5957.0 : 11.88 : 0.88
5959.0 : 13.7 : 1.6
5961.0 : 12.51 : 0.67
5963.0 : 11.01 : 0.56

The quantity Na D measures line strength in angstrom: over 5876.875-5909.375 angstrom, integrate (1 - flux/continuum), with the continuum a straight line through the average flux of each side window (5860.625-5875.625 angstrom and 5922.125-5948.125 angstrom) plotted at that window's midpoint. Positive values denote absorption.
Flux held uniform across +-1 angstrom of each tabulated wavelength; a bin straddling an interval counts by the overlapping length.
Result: 3.1 angstrom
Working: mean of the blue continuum 11.4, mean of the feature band 10.1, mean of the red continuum 10.9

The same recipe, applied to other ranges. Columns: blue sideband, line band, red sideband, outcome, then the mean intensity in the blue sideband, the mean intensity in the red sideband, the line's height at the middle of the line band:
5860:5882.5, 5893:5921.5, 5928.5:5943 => 1.60 angstrom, 11.3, 11.2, 11.3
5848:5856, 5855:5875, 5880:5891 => -1.03 angstrom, 11.1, 9.95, 10.6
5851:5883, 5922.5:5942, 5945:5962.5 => 1.05 angstrom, 11.1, 11.9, 11.7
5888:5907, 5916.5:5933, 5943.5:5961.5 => -0.28 angstrom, 9.77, 11.7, 10.7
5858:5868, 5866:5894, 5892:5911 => 0.30 angstrom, 11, 10.3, 10.7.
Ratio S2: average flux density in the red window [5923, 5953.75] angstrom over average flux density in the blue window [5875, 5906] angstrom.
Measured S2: 1.1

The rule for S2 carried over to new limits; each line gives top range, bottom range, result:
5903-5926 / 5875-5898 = 1.13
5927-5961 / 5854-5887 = 1.05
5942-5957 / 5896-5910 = 1.07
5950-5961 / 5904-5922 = 1.11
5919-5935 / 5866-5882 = 0.96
